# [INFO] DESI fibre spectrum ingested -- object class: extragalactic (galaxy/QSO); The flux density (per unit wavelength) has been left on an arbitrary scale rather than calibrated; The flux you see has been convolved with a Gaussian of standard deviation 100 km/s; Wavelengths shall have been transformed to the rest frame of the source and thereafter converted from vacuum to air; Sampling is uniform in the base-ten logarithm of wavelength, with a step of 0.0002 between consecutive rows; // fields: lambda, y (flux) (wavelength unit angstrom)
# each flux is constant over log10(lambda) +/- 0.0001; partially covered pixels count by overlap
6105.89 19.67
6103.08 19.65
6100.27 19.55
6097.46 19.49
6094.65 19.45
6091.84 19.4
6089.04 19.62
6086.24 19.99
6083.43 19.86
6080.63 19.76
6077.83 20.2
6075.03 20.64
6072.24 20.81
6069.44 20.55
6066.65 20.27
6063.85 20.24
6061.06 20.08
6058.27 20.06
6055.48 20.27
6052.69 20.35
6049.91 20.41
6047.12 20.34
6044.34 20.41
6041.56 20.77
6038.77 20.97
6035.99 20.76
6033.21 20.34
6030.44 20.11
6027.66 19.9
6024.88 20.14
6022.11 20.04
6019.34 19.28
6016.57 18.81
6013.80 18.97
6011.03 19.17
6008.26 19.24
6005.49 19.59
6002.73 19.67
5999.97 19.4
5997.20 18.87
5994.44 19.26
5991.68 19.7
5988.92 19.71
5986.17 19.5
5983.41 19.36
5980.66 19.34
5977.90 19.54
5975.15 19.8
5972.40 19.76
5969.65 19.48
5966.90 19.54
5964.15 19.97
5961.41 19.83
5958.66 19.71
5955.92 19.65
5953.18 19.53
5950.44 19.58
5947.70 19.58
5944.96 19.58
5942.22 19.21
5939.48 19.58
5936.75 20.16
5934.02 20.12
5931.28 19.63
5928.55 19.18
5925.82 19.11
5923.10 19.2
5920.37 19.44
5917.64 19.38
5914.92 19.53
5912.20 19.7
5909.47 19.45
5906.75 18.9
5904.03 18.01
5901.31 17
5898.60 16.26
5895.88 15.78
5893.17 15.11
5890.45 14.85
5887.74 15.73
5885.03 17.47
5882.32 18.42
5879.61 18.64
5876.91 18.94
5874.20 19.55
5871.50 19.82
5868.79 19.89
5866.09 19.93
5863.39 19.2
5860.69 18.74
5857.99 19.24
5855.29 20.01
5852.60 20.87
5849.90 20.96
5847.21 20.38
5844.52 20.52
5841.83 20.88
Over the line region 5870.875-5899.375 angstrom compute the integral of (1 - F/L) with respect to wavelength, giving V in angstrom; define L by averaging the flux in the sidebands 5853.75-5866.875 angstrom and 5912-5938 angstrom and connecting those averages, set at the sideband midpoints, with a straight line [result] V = 3.2 angstrom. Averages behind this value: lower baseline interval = 19.4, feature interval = 17.3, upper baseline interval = 19.5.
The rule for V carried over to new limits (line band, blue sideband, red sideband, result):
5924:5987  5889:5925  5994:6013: -3.4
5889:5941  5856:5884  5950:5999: 2.5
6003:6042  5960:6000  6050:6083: 0.1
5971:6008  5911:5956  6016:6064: 0.7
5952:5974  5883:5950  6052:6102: -0.9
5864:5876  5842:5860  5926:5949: 0.3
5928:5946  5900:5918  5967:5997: -0.5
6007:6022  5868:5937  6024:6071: 0.6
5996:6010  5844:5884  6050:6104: 0.4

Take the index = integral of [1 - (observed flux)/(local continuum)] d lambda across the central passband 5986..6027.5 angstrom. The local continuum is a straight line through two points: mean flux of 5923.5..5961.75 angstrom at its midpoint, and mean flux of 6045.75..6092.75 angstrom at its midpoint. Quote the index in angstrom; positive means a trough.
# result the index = 0.9 angstrom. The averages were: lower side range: 19.6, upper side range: 20.2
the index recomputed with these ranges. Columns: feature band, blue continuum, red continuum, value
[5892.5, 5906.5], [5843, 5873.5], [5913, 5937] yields 2.12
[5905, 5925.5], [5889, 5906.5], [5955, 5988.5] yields -2.66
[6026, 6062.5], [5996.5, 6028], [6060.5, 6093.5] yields -1.12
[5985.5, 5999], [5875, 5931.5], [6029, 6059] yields 0.11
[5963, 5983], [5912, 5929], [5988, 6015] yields -0.27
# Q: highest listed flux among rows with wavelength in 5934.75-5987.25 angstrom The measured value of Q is 20.16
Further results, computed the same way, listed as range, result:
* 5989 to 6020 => 19.7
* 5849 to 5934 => 20.96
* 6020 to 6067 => 20.97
